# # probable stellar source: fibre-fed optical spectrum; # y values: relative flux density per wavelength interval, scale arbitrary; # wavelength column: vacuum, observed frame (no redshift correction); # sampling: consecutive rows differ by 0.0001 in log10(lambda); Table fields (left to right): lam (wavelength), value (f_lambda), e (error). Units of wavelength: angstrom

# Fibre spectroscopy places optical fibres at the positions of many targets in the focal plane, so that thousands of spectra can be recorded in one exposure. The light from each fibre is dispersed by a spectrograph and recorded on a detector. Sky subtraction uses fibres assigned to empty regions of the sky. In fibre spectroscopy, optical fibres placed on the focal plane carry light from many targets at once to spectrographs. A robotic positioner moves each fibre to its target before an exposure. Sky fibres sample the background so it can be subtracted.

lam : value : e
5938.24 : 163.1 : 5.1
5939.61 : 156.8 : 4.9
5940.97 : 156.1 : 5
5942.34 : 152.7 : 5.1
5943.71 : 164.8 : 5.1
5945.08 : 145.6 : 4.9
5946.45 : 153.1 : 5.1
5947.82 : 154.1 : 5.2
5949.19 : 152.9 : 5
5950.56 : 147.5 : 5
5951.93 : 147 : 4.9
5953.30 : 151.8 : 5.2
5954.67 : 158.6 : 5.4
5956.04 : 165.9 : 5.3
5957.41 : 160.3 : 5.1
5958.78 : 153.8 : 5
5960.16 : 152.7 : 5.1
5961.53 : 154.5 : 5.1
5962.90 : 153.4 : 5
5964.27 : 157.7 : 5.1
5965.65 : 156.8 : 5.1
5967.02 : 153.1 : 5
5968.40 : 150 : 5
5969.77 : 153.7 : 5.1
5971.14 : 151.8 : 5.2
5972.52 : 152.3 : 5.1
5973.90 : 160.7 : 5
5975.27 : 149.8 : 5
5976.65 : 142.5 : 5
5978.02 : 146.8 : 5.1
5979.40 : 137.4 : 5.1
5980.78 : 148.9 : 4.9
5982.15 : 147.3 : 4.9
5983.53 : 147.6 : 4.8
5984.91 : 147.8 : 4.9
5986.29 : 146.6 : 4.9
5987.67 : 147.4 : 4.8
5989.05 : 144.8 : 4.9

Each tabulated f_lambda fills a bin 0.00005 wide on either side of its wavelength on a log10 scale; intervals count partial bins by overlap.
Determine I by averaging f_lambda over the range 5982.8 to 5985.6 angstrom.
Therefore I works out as 147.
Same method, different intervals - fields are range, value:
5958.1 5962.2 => 153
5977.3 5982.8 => 145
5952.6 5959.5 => 158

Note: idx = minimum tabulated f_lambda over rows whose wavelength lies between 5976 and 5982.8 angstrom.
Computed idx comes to 137.4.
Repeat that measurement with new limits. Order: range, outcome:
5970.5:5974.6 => 151.8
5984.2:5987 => 146.6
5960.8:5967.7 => 153.1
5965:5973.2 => 150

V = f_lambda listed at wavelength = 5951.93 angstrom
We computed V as 147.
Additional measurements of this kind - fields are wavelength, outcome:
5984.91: 147.8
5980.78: 148.9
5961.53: 154.5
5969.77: 153.7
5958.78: 153.8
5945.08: 145.6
